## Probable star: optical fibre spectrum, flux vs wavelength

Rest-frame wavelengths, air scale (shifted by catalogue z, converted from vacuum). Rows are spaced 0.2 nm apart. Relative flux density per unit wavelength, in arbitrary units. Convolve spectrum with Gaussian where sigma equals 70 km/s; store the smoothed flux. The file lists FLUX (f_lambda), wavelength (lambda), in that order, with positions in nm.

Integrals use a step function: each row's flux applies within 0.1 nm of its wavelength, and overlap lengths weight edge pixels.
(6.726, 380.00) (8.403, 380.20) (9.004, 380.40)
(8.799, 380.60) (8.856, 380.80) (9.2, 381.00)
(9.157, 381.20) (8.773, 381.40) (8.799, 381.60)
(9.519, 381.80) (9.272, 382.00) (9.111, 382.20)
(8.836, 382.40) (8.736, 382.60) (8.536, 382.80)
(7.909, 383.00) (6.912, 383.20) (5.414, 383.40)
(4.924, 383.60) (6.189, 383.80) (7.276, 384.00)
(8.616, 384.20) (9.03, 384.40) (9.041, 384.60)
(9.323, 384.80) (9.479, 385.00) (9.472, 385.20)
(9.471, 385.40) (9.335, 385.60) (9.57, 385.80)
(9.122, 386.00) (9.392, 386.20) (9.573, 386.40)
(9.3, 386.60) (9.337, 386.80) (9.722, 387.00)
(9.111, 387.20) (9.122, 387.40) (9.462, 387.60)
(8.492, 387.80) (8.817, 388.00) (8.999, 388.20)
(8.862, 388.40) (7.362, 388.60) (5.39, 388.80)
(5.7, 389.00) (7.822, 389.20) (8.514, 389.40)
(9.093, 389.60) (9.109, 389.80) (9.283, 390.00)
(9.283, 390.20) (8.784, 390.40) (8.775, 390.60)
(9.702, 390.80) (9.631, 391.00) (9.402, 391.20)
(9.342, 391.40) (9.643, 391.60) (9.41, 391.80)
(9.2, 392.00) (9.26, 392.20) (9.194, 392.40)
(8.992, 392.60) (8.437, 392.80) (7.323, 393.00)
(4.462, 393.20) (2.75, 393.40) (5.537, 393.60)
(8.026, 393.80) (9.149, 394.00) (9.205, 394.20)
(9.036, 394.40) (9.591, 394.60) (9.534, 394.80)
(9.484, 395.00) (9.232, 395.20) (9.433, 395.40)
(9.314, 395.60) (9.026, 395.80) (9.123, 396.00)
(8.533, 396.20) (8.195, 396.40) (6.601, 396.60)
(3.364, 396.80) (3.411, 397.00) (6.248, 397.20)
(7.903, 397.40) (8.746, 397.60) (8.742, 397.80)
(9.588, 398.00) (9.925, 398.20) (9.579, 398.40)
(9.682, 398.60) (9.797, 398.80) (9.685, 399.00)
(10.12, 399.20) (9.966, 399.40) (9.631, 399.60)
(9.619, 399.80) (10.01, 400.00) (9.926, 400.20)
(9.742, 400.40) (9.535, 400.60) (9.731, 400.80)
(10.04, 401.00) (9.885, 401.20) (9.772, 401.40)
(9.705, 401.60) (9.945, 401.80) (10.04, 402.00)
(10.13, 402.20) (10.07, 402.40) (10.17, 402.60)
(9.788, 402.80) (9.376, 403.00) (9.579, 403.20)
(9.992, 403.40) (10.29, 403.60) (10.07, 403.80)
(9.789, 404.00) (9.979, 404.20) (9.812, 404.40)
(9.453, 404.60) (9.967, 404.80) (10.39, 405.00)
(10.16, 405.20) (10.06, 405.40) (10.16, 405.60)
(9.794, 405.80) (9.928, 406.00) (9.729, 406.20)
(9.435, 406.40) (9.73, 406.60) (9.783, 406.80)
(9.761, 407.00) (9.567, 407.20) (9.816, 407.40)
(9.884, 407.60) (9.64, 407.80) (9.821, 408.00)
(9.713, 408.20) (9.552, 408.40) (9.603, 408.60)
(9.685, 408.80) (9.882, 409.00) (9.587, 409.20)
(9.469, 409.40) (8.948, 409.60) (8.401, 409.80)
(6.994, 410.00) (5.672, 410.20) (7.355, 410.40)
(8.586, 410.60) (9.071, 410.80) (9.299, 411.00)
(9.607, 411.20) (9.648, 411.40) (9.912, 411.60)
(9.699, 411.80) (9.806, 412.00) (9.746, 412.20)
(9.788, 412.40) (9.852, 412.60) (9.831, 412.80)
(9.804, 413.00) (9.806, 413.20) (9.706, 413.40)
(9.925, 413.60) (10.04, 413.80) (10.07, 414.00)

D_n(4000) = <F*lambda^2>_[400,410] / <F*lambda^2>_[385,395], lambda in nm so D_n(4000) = 1.22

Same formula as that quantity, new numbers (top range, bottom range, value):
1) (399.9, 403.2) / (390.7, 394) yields 1.26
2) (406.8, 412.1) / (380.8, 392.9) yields 1.18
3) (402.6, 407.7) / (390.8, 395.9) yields 1.22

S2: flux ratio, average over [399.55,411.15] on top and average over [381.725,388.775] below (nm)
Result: 1.11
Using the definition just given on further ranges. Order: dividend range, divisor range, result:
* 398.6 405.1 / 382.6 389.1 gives 1.18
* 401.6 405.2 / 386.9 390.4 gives 1.17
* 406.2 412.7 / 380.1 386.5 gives 1.08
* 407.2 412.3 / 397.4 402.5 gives 0.95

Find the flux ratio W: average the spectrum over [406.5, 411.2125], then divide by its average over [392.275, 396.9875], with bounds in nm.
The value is 1.2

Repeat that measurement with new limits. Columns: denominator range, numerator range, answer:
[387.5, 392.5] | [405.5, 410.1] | 1.09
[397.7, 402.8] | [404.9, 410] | 0.98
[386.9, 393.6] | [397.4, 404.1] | 1.16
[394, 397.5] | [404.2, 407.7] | 1.22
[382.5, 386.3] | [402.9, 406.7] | 1.19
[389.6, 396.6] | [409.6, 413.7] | 1.06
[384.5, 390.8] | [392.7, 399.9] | 0.93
